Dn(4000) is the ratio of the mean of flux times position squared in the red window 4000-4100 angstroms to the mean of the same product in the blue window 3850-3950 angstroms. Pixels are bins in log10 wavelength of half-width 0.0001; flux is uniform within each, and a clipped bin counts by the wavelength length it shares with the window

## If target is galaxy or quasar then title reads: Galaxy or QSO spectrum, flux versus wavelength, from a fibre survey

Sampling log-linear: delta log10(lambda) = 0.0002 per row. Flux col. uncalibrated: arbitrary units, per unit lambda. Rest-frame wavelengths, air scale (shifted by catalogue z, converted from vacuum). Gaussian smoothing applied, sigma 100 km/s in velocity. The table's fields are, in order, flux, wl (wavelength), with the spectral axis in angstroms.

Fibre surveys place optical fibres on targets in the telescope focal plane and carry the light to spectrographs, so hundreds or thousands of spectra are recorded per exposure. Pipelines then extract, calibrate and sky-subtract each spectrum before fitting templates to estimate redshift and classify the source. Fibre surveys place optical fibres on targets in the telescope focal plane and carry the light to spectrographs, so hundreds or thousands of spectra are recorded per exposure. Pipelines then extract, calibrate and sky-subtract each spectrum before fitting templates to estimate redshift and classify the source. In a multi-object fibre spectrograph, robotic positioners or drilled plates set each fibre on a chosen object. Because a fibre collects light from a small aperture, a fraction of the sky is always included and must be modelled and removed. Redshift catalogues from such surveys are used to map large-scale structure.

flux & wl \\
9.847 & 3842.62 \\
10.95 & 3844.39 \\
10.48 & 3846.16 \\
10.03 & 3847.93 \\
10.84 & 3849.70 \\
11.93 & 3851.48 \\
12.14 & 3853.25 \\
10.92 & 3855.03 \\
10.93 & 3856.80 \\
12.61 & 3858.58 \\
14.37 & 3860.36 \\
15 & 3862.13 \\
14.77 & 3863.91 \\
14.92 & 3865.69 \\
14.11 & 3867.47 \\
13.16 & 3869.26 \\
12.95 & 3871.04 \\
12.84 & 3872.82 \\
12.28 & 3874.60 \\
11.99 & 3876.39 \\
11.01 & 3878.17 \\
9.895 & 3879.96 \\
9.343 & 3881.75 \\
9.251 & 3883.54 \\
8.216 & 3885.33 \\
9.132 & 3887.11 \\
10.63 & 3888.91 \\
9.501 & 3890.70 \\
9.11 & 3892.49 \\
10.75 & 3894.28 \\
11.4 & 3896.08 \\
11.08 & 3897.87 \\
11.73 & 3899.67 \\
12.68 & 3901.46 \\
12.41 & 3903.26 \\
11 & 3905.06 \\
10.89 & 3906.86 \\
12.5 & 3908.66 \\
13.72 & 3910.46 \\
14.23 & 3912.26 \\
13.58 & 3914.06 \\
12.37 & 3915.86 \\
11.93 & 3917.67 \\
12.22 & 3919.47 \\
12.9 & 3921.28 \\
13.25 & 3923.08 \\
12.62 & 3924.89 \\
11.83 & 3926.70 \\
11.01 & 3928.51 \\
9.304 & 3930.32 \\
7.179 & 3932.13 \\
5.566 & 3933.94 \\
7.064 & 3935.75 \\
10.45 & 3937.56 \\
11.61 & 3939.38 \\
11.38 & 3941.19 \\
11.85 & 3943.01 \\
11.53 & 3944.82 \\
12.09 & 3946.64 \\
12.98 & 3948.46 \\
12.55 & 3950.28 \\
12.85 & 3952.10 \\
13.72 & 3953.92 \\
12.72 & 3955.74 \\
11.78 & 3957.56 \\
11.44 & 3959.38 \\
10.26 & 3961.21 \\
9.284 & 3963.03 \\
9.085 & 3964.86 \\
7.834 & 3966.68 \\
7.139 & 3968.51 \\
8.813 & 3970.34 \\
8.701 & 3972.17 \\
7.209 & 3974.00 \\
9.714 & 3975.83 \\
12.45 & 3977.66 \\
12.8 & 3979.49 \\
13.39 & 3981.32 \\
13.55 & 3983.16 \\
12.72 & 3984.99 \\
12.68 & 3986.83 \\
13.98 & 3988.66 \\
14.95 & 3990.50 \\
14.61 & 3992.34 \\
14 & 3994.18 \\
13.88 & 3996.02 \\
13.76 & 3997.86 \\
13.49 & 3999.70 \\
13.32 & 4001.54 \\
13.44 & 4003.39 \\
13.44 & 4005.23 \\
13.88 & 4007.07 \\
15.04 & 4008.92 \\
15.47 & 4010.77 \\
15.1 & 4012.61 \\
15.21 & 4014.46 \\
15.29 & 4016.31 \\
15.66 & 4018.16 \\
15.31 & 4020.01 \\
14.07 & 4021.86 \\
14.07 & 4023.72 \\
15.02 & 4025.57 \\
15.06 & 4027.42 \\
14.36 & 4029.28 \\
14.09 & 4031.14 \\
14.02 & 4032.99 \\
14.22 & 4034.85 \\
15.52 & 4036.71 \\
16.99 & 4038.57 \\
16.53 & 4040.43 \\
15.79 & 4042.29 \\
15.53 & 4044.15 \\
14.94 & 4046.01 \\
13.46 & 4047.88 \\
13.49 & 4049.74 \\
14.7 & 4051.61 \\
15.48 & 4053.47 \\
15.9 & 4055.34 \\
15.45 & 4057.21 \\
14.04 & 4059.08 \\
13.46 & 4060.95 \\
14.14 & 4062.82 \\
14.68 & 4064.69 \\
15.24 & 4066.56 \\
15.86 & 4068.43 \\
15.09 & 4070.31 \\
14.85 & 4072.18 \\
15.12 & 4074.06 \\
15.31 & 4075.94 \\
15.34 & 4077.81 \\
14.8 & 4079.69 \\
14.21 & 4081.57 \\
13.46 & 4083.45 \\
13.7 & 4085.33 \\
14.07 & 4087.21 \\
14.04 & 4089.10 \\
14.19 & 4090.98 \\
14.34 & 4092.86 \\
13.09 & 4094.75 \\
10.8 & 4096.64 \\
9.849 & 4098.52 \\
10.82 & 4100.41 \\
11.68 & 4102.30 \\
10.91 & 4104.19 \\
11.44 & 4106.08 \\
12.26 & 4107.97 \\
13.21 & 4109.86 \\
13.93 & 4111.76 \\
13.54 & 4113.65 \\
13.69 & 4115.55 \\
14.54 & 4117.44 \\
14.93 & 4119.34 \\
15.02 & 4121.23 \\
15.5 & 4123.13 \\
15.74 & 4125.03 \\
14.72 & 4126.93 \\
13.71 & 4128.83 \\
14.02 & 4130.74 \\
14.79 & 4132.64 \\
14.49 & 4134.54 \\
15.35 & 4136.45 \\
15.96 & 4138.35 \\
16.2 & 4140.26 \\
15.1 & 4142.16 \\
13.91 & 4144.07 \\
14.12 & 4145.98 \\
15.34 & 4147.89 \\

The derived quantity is 1.4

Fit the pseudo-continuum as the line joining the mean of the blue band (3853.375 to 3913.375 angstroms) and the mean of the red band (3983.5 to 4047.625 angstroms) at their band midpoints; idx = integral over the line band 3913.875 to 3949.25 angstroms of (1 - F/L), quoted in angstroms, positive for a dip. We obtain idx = 4.7 angstroms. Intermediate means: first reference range 11.8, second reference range 14.6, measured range 11.1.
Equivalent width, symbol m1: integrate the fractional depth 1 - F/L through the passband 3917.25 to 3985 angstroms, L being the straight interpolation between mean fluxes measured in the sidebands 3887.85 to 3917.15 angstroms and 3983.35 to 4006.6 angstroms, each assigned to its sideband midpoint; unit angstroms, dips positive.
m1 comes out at 9.85 angstroms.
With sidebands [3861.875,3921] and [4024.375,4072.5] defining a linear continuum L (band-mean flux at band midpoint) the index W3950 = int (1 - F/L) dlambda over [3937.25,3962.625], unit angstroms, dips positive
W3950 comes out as 2.0 angstroms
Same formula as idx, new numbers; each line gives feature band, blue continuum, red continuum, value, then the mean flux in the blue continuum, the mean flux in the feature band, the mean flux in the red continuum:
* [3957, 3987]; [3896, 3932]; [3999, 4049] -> 6.8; 12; 10.5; 14.8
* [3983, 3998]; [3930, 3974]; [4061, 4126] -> -3.5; 10.2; 13.8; 13.8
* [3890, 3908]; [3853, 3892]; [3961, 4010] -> 1.1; 11.8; 11.1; 12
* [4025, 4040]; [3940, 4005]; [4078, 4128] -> -2.8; 11.9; 15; 13.4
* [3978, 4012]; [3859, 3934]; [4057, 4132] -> -2.7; 11.7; 13.8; 13.9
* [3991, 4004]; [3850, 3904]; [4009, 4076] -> 0.2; 11.7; 13.8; 15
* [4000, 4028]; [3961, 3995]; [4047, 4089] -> -4.5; 11.2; 14.6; 14.6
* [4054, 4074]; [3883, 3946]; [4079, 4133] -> -3.0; 11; 14.9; 13.5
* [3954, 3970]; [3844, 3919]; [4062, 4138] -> 3.1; 11.8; 10.1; 13.9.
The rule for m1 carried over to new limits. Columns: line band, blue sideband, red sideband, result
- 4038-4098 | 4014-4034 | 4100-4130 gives -1.8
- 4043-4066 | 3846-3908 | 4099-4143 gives -2.3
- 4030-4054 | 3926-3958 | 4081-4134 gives -4.8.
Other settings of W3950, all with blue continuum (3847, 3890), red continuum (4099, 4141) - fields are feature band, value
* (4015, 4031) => -2.1 angstroms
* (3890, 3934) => 2.3 angstroms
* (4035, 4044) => -1.9 angstroms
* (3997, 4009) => -0.7 angstroms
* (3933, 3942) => 2.3 angstroms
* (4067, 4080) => -1.7 angstroms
